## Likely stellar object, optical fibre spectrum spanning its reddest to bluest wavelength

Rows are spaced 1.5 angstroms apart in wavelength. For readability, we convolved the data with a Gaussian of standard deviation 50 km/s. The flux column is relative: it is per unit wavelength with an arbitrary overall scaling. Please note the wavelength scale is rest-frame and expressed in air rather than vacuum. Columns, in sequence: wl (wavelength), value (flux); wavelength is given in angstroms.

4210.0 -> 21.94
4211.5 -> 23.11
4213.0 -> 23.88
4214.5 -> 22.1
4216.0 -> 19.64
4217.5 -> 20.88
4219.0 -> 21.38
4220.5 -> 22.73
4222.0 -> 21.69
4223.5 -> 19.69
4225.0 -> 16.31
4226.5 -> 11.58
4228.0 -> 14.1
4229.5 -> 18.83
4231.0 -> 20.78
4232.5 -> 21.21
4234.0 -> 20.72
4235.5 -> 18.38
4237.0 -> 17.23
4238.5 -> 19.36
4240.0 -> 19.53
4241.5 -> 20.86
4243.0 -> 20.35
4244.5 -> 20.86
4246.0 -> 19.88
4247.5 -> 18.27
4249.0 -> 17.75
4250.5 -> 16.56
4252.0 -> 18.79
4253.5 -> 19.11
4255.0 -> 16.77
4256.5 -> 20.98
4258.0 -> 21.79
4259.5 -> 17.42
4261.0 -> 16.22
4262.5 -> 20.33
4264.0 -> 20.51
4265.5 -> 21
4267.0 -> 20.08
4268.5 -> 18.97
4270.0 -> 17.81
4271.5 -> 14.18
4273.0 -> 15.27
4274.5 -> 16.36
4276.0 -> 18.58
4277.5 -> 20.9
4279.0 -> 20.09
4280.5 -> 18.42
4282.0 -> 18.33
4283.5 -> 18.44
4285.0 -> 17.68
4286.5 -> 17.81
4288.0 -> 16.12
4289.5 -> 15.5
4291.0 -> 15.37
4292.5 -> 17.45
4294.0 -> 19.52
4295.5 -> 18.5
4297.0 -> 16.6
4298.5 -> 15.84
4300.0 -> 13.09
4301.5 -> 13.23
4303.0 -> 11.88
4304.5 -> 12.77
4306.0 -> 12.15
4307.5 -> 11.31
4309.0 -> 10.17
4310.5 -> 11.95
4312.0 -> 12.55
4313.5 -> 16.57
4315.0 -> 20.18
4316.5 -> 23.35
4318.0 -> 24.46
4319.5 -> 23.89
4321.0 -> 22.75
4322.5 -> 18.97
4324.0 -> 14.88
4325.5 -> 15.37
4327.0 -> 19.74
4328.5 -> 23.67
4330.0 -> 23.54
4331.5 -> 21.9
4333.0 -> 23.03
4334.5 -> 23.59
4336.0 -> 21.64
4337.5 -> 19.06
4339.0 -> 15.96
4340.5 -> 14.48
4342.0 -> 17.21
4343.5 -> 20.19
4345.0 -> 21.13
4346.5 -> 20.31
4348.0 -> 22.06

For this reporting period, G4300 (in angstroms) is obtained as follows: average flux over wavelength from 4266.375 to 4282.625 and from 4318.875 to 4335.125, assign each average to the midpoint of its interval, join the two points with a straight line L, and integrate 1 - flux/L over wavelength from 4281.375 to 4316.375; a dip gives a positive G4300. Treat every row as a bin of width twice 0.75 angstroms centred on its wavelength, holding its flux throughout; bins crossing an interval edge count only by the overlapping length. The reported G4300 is 7.0 angstroms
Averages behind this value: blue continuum 18.1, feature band 15.5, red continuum 21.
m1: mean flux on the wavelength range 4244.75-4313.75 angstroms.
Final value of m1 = 17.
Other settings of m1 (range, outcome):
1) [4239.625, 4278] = 18.8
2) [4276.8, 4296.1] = 18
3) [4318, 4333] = 20.8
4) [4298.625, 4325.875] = 16.1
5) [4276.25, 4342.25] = 17.7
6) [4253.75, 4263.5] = 19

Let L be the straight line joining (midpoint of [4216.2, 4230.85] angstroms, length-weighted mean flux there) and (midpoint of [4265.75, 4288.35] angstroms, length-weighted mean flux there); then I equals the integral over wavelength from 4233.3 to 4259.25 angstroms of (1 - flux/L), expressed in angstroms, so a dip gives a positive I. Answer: -1.1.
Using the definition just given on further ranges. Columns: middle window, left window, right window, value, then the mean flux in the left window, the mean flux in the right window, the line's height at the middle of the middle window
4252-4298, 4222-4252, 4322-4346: 2.0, 18.6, 19.7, 19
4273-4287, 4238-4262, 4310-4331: 0.7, 19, 19.5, 19.3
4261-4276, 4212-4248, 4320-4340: 1.3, 19.6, 20.3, 19.9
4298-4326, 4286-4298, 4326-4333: 5.3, 17.1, 22.1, 19.7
